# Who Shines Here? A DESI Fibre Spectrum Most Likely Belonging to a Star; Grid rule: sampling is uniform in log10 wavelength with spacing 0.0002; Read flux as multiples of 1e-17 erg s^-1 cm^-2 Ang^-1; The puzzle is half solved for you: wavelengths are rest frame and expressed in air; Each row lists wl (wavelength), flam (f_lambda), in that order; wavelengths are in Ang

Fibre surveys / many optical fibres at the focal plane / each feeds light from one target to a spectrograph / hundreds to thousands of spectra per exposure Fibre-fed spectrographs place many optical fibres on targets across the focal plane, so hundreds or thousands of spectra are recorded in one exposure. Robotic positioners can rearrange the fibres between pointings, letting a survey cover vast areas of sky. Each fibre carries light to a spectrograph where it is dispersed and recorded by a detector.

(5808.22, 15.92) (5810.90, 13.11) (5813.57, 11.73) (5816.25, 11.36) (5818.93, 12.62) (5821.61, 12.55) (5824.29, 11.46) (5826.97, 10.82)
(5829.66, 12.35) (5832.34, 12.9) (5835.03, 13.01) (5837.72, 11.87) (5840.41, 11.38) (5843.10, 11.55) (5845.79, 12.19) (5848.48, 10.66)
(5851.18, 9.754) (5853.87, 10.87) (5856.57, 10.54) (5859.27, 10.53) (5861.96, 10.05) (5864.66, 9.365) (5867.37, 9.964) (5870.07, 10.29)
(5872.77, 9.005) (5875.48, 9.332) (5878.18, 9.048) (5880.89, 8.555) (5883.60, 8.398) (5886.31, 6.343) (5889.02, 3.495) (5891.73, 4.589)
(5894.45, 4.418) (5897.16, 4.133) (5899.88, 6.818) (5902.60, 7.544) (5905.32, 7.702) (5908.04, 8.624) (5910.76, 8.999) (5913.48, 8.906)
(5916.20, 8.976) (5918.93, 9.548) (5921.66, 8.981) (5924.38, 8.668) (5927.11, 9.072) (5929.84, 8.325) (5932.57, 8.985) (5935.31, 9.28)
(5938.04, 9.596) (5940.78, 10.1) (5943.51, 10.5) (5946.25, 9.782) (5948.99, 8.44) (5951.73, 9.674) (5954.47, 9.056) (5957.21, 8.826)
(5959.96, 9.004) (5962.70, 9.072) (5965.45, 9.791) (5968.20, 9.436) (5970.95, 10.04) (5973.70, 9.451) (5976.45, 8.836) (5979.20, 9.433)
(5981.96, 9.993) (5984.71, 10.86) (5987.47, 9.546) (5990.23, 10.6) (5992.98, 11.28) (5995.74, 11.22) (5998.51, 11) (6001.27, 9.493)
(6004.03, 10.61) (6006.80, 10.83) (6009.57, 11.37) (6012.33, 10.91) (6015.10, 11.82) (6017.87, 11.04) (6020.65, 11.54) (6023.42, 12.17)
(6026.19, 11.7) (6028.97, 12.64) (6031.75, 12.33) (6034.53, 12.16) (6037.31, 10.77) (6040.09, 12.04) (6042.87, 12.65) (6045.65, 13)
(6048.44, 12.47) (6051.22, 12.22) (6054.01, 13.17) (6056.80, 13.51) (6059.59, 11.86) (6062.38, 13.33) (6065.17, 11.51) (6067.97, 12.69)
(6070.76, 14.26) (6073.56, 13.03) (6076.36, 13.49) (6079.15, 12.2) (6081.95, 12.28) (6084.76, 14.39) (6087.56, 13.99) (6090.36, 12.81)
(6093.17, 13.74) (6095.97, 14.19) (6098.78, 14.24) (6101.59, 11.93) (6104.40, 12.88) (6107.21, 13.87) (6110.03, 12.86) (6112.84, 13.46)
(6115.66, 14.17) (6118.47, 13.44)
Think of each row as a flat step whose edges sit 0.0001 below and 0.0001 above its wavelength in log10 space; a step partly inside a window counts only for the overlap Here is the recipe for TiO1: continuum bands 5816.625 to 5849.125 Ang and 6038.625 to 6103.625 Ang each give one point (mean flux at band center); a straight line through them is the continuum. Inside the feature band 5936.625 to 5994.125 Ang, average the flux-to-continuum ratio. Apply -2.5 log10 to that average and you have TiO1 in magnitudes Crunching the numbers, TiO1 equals 0.28 mag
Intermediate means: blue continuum 12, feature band 9.68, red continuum 13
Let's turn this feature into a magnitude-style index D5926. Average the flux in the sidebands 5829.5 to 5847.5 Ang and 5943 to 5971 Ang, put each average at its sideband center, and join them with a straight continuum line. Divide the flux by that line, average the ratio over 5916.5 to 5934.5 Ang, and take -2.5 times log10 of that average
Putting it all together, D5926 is 0.13 mag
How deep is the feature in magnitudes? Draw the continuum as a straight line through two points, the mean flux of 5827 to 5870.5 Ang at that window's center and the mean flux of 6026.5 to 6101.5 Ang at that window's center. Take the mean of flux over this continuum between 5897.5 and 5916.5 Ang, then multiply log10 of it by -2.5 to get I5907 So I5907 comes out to 0.41 mag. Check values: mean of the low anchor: 11.1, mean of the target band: 7.96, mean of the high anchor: 12.9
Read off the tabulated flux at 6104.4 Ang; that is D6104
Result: 12.88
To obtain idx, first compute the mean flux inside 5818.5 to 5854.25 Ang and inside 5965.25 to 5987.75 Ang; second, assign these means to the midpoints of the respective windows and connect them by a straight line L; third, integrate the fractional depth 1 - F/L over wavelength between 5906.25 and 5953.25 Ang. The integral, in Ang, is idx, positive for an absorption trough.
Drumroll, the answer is 5.4 Ang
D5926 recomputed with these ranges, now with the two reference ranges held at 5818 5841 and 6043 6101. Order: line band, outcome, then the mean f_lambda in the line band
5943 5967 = 0.33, 9.31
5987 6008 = 0.20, 10.6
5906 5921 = 0.36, 8.95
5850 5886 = 0.27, 9.57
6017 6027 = 0.11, 11.6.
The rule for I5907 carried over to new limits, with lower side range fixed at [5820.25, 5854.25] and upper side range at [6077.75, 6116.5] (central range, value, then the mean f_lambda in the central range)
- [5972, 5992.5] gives 0.26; 9.89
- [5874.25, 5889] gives 0.45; 7.89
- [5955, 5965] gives 0.35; 9.05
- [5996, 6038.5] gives 0.13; 11.4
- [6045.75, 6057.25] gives 0.02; 12.8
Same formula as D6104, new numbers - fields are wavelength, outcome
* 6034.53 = 12.16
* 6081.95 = 12.28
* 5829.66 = 12.35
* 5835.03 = 13.01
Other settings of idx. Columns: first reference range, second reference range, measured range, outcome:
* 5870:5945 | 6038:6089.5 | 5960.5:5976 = 0.75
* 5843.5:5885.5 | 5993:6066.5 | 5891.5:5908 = 6.62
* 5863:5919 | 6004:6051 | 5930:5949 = -0.64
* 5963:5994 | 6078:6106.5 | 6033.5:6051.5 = -0.58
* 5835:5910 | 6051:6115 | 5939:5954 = 1.02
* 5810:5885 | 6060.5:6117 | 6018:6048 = 1.51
